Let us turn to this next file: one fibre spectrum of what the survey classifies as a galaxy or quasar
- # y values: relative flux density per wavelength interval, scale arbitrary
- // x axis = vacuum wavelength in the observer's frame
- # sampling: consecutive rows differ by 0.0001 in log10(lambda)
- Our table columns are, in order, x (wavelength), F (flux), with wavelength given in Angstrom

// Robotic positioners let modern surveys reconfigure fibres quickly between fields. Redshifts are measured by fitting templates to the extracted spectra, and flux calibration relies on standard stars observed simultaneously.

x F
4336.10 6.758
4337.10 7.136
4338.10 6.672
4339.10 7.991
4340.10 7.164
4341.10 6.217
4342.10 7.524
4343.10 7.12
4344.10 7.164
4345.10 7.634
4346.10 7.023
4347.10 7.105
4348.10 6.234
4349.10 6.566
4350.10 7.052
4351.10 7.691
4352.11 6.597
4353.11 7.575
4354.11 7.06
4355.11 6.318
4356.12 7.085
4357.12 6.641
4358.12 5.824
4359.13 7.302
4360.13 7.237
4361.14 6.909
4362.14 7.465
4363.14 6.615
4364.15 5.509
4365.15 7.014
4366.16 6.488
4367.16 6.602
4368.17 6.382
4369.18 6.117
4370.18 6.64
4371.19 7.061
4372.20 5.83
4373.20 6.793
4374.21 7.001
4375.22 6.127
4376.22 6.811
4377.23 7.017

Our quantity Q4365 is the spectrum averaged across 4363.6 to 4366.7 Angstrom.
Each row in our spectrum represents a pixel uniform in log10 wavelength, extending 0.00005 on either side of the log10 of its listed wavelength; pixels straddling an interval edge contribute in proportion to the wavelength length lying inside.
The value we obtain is 6.35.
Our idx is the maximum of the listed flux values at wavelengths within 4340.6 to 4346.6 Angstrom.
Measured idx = 7.634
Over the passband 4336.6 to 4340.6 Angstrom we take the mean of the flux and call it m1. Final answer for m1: 7.23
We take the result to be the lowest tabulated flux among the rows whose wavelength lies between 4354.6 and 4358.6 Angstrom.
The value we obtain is 5.824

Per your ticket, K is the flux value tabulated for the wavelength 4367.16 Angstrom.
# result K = 6.602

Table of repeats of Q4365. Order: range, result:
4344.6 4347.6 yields 7.26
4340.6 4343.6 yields 6.95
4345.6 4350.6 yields 6.8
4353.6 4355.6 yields 6.71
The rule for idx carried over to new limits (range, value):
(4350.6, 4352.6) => 7.691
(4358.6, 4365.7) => 7.465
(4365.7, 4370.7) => 6.64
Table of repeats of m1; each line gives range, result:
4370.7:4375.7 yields 6.56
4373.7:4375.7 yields 6.55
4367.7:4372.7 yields 6.4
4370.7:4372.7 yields 6.44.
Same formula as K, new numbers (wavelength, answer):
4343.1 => 7.12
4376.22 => 6.811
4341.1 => 6.217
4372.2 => 5.83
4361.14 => 6.909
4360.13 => 7.237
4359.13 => 7.302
